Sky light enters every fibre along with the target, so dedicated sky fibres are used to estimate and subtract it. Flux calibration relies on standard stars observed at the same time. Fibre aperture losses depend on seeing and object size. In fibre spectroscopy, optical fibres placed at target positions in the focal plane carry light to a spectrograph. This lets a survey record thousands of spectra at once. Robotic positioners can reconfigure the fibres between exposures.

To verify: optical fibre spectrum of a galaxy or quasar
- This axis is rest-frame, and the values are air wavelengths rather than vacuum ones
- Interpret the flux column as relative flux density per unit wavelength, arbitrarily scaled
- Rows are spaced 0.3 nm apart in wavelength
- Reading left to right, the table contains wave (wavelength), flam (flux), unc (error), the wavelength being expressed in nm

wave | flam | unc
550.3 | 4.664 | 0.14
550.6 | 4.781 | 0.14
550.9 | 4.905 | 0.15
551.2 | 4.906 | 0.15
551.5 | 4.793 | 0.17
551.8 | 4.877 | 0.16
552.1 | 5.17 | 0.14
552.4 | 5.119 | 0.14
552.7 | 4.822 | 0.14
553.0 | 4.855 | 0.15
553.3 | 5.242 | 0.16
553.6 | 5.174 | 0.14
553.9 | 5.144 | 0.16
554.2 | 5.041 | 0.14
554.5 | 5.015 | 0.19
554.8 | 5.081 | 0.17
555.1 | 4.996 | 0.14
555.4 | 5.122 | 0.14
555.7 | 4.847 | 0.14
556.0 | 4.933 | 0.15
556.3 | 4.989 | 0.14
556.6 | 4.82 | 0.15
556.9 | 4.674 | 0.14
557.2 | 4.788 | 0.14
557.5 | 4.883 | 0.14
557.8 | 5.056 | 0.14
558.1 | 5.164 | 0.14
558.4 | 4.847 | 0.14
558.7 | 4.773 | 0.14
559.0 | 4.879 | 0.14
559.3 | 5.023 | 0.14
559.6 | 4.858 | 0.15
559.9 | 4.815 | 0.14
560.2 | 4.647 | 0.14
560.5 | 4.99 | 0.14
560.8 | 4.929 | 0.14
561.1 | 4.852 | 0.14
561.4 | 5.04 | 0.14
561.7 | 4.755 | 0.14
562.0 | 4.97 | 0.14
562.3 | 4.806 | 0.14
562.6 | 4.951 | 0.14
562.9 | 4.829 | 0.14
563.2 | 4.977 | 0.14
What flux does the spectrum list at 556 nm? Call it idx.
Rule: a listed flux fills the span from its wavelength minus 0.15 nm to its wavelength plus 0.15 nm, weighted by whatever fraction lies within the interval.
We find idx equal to 4.933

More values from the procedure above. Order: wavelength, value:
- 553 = 4.855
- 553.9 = 5.144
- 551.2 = 4.906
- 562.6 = 4.951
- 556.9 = 4.674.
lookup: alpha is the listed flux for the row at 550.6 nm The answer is 4.781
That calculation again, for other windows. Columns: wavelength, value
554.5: 5.015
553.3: 5.242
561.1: 4.852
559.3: 5.023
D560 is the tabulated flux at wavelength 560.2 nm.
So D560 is 4.647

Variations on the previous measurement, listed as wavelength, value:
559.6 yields 4.858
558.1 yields 5.164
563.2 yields 4.977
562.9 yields 4.829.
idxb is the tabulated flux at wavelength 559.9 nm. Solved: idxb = 4.815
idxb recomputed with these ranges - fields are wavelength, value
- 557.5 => 4.883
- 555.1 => 4.996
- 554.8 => 5.081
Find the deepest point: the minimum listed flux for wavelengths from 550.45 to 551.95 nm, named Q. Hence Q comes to 4.781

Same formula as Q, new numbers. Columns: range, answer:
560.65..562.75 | 4.755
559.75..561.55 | 4.647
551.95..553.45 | 4.822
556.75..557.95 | 4.674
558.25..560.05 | 4.773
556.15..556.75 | 4.82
